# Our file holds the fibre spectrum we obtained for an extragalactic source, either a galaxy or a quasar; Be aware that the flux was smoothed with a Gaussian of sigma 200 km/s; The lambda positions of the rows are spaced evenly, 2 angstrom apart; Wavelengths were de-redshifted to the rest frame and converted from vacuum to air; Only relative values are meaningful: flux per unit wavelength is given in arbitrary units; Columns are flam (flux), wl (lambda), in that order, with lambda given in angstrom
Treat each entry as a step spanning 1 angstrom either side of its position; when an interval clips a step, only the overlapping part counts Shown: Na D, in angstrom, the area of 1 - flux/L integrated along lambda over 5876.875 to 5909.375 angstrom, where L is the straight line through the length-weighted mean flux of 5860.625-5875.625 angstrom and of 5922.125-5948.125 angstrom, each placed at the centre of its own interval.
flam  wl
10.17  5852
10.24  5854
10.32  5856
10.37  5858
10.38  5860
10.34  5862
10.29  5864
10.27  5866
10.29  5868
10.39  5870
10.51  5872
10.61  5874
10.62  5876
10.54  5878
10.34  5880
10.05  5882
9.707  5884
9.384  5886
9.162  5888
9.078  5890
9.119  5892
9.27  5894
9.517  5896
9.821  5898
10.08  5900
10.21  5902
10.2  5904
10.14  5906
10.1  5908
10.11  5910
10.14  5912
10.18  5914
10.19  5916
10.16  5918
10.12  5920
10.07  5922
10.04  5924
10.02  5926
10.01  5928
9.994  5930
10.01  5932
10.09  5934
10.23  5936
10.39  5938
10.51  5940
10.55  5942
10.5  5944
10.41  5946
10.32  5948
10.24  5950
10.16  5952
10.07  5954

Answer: 1.7 angstrom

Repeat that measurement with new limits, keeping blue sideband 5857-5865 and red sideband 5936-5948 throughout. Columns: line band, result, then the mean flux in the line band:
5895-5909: 0.52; 10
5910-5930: 0.61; 10.1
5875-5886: 0.21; 10.2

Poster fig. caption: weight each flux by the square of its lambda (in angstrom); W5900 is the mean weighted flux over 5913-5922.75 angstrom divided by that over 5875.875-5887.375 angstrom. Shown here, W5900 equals 1.0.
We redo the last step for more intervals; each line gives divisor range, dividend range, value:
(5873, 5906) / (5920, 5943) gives 1.05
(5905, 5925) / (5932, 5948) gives 1.03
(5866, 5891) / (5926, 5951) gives 1.04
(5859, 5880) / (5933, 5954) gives 1.02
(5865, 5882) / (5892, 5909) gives 0.96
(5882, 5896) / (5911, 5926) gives 1.09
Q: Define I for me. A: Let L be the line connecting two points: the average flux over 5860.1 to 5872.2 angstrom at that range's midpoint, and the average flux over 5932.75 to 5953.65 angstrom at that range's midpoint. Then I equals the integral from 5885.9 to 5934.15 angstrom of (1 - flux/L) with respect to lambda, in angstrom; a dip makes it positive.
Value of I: 2.0 angstrom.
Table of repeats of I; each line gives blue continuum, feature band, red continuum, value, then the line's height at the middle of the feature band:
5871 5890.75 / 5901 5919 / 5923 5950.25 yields -0.1 angstrom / 10.1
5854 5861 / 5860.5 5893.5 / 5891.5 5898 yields -0.6 angstrom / 9.85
